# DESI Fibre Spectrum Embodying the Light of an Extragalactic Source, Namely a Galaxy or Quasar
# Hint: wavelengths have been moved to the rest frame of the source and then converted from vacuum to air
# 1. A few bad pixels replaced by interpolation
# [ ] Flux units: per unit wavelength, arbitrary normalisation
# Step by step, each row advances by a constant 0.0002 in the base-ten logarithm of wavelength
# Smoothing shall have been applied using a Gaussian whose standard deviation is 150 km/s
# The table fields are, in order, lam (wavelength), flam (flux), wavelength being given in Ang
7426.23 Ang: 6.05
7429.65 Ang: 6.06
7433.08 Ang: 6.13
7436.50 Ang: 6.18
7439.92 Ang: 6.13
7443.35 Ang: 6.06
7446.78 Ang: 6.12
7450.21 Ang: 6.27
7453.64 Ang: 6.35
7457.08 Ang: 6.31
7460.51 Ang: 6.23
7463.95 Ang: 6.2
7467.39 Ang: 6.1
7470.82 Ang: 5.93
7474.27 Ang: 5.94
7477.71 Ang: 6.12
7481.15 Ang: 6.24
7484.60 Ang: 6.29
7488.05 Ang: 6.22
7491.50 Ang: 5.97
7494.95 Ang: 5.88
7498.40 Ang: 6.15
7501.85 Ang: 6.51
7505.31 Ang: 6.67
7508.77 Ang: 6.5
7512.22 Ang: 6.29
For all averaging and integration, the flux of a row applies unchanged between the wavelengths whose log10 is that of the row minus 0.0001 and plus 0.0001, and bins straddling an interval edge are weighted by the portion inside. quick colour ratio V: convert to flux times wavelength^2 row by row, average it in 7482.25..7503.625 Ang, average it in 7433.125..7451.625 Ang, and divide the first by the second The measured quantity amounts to 1.0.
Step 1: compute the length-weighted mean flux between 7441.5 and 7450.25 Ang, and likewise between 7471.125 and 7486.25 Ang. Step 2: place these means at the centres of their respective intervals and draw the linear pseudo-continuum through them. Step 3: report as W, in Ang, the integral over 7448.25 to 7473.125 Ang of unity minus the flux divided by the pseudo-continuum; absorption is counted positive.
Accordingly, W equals -0.3 Ang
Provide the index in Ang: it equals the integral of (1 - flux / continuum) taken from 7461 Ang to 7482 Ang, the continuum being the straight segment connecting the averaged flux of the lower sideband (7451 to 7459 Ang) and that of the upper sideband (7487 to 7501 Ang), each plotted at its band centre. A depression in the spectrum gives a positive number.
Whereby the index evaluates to 0.4 Ang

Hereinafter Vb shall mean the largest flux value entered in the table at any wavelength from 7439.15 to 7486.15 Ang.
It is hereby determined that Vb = 6.35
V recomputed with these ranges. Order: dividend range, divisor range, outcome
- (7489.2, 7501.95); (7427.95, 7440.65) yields 1.01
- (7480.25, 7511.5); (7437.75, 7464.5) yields 1.02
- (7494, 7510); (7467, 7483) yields 1.06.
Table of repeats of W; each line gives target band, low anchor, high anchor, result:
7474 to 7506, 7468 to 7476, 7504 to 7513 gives 0.2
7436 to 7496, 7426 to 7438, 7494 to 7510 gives 0.8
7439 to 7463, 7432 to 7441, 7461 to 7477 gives -0.4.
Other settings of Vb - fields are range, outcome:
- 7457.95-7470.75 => 6.23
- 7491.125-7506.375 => 6.67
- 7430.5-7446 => 6.18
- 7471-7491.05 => 6.29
